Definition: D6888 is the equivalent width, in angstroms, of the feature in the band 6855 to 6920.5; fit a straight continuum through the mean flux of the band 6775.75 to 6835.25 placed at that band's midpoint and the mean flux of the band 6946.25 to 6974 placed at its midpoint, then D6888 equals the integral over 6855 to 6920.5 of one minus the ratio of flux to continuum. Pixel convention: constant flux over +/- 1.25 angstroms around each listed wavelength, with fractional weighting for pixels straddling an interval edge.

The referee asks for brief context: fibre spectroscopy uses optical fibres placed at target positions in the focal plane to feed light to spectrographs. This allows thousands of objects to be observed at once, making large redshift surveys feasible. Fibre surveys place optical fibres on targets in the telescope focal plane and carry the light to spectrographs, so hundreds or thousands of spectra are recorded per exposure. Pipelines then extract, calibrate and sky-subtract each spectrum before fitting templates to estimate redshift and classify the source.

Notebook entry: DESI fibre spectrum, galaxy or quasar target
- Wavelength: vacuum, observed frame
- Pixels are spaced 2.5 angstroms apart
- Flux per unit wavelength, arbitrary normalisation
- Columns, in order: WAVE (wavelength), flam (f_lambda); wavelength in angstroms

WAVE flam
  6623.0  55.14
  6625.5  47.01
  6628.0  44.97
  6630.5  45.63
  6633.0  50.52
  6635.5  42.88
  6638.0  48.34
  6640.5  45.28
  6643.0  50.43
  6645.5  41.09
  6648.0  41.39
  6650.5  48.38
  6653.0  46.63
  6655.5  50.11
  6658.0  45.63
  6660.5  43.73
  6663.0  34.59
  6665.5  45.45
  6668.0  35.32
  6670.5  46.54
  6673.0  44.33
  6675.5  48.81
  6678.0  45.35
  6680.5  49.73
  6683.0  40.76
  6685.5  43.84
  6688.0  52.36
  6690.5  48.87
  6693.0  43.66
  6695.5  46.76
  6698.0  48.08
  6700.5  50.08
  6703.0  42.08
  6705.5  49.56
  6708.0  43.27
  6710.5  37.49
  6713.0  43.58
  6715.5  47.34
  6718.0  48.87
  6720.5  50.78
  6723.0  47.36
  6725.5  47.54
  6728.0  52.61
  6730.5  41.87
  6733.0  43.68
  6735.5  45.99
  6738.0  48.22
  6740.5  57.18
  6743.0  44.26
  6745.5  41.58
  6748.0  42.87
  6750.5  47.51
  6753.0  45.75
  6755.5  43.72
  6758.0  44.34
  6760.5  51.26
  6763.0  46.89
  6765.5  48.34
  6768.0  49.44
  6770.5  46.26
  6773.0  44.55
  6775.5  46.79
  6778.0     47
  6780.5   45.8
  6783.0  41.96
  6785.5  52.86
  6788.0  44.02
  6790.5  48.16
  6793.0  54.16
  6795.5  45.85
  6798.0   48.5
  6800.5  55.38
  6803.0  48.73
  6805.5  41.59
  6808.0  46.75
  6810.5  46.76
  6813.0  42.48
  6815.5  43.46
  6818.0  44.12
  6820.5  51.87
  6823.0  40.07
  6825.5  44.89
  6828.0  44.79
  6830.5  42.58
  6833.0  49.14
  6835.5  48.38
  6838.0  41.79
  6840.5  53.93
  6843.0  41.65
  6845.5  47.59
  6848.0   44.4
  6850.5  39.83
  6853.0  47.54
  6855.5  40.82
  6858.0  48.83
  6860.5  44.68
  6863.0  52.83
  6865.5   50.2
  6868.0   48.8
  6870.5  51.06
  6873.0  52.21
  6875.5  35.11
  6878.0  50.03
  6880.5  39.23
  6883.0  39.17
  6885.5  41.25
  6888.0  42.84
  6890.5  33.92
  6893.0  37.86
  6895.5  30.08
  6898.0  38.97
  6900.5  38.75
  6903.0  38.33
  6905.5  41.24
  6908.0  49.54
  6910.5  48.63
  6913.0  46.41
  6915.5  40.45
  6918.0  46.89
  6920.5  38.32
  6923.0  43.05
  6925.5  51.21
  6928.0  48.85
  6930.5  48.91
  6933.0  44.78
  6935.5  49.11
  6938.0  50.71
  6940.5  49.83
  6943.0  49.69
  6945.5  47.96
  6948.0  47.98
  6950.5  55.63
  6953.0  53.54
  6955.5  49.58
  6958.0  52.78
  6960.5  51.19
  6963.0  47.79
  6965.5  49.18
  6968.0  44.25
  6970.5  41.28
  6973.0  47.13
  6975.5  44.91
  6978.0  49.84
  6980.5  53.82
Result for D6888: 6.29 angstroms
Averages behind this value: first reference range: 46.6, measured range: 43.3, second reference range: 49.1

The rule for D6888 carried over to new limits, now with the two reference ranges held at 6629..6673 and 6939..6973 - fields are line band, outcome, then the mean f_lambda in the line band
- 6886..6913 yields 4.50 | 40.3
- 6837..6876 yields 0.98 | 46.6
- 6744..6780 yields 0.21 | 46.1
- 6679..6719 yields -0.44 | 46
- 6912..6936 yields 1.51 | 45.7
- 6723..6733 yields -0.21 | 46.9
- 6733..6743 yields -0.60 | 48.8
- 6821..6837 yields 0.72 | 45.2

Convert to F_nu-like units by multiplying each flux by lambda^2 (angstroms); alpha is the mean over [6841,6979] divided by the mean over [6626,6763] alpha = 1.06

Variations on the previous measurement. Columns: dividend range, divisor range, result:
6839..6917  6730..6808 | 0.96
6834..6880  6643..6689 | 1.10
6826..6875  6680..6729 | 1.04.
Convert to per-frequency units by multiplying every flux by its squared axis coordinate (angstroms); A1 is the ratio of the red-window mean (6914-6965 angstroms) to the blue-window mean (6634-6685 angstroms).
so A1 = 1.2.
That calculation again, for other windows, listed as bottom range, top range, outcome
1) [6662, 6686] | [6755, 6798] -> 1.12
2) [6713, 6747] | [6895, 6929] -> 0.96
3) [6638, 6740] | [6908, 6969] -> 1.13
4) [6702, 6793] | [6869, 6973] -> 1.03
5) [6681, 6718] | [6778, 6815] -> 1.06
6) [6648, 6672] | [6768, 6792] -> 1.10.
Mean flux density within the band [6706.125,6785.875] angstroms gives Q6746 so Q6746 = 46.4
